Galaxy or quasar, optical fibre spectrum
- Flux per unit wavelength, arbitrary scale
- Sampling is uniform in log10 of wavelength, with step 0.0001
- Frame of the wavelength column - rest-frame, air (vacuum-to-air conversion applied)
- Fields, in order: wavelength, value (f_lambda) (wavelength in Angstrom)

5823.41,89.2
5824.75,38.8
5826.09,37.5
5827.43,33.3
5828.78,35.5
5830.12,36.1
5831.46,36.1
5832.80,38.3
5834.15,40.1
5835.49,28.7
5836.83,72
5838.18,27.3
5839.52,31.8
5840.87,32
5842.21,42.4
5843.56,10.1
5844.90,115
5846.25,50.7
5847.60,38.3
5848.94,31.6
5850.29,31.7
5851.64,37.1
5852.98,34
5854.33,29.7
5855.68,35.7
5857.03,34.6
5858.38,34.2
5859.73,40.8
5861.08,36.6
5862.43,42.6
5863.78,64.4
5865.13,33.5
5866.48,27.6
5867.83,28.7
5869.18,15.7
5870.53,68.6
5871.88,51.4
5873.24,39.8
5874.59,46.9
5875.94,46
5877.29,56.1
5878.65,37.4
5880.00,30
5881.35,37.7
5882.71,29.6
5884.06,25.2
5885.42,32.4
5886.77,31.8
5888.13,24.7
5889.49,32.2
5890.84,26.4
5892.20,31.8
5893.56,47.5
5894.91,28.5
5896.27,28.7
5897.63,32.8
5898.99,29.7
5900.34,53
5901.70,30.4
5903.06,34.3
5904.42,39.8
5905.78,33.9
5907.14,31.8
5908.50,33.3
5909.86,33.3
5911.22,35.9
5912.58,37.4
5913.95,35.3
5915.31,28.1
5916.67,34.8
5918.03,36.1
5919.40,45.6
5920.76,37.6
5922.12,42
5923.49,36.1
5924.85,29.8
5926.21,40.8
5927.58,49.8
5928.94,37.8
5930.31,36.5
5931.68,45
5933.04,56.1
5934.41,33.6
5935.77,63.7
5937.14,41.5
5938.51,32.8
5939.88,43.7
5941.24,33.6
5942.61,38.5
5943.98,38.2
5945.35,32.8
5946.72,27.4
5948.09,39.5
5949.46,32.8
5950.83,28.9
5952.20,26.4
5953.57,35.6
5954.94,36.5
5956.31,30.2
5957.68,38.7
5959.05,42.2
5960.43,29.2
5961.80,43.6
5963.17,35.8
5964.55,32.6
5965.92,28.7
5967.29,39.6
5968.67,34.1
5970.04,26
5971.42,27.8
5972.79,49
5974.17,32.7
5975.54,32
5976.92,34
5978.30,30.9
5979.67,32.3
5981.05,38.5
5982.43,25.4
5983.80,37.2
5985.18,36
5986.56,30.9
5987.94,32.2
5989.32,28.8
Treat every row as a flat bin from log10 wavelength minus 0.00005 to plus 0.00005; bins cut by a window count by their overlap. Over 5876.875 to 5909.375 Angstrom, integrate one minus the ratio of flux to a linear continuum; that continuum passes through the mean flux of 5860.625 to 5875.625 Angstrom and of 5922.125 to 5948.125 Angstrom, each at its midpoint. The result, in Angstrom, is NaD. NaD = 5.59 Angstrom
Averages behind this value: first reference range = 41.6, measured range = 33.9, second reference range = 39.9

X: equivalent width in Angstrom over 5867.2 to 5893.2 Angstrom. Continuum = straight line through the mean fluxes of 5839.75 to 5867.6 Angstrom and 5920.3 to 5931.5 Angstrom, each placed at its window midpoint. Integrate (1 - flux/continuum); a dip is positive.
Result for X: 2.0 Angstrom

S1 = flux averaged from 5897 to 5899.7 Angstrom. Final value 31.6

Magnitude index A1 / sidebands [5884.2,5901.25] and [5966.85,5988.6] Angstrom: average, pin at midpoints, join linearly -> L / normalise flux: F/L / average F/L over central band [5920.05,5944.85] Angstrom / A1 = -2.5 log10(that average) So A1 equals -0.22 mag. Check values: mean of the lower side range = 33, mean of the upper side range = 33.6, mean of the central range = 40.9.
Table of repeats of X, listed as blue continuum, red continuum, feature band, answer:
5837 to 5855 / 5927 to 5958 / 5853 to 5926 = 5.5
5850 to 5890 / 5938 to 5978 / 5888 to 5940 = -2.1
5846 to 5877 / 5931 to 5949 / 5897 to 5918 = 2.6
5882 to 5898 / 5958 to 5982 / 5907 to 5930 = -3.3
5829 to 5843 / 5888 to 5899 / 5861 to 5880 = -4.4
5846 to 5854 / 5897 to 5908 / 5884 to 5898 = 1.8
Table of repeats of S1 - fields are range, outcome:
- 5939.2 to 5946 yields 37.4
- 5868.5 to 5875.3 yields 44.5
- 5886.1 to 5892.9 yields 29.4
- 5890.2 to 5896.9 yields 32.6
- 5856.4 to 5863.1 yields 37.8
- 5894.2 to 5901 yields 34.6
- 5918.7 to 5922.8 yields 41.7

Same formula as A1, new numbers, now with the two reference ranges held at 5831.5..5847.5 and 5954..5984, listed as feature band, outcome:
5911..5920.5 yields 0.06 mag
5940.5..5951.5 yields 0.06 mag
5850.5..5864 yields 0.13 mag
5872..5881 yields -0.05 mag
